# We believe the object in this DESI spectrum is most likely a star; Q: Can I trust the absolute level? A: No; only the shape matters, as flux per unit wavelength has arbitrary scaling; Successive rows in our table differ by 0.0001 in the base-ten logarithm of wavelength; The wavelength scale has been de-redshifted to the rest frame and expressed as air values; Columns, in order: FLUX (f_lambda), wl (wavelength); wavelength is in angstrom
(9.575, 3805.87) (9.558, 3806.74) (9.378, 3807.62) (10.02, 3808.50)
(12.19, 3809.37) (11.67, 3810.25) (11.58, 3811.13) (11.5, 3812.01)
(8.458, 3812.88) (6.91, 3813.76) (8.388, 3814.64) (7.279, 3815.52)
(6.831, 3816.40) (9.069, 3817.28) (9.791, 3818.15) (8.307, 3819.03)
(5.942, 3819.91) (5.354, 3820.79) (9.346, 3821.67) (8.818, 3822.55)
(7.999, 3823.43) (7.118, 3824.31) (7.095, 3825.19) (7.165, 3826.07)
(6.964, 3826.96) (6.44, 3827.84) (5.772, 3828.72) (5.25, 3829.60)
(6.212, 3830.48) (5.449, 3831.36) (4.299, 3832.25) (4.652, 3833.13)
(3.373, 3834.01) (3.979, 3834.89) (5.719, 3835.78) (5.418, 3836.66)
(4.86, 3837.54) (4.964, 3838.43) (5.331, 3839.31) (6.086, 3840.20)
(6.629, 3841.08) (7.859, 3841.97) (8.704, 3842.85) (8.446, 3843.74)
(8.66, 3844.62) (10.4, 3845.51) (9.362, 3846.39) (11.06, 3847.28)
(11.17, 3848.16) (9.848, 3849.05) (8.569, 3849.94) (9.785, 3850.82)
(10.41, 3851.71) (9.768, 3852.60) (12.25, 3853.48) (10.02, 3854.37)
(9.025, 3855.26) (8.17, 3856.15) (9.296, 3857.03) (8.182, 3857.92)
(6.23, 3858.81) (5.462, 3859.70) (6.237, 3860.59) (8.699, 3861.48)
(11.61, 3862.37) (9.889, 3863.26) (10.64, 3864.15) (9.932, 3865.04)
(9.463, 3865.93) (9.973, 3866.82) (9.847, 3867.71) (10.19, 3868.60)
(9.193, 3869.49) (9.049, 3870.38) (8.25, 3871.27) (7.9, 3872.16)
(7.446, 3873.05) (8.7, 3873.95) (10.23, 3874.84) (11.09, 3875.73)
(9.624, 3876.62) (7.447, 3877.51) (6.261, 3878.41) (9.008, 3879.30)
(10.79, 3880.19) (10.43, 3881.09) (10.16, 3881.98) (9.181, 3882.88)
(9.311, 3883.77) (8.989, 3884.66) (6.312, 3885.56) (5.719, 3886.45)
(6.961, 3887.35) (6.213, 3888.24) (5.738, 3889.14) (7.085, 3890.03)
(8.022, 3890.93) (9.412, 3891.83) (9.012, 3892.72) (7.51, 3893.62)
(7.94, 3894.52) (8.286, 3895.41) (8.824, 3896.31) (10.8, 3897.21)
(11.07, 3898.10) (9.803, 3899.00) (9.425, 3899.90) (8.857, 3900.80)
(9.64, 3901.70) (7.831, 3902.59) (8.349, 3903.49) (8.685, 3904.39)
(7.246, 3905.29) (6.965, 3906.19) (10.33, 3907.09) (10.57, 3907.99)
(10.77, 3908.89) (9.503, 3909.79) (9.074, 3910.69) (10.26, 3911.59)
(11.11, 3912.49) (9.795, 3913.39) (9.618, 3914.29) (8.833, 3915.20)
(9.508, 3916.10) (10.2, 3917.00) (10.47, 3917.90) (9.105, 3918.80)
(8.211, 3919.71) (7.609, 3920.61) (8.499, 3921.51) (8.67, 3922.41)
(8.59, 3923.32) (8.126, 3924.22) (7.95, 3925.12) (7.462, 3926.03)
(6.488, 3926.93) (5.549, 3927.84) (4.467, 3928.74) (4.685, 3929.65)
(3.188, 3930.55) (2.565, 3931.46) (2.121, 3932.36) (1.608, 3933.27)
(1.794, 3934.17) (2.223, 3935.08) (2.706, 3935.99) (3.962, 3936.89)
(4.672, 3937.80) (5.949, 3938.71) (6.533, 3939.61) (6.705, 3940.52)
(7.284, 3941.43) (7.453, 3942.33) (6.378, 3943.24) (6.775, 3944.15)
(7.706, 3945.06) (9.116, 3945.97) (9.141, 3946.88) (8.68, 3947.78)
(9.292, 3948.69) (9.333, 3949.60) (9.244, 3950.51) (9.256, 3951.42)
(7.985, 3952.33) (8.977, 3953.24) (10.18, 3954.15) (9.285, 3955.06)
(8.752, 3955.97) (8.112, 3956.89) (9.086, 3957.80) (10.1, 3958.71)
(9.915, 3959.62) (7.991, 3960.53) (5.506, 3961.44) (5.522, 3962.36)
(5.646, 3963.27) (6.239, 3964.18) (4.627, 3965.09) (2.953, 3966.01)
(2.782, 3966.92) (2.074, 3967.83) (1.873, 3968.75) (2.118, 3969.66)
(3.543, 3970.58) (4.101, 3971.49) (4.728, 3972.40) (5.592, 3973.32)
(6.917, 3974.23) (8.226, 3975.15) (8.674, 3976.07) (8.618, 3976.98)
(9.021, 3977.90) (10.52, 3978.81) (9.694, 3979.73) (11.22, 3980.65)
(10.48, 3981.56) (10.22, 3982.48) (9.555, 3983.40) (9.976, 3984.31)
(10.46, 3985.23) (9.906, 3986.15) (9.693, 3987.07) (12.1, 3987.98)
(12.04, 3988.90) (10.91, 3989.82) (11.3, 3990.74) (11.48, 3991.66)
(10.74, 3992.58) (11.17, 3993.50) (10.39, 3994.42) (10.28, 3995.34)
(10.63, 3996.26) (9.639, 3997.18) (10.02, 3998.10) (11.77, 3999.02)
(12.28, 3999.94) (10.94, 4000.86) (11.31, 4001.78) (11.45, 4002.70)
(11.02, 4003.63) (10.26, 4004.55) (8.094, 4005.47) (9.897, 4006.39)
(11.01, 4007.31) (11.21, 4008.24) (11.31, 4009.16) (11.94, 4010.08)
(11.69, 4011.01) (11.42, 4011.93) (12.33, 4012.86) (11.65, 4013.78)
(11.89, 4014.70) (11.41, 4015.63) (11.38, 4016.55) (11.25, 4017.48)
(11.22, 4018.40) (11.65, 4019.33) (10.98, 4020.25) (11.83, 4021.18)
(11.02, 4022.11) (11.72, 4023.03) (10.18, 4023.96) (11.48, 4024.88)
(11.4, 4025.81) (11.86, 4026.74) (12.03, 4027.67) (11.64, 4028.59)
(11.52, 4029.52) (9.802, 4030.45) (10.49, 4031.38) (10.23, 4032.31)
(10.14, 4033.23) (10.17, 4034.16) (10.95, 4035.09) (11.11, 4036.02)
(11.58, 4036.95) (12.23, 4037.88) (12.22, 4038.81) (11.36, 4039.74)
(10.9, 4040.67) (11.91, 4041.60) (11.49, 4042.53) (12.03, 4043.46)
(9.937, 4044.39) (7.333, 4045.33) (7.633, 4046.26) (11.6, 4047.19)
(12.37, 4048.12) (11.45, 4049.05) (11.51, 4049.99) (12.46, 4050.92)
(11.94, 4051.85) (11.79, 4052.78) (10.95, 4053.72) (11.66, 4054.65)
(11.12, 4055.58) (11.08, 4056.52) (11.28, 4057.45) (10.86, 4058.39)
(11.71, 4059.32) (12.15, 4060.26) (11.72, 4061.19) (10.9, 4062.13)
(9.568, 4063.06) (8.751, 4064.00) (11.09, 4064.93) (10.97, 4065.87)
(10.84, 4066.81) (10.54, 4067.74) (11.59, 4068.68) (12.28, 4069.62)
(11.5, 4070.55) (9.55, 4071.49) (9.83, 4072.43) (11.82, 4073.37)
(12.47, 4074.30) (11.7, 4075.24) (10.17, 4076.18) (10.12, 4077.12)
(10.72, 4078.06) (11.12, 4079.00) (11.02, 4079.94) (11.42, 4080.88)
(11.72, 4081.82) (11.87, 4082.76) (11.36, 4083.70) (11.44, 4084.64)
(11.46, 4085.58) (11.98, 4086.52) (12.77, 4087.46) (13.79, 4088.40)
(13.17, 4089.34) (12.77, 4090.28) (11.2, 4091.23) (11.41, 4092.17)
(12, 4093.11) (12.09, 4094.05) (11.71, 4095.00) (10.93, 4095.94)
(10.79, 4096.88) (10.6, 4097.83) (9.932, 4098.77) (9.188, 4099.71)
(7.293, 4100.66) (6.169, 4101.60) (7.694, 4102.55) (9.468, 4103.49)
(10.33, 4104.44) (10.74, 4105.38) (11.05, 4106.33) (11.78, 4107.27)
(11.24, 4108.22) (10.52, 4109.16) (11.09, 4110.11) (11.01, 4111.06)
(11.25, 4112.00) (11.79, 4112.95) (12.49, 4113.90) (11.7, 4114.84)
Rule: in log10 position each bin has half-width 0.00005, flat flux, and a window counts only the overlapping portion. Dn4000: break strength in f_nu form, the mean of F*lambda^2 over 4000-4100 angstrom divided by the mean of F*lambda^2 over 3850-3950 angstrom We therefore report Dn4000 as 1.5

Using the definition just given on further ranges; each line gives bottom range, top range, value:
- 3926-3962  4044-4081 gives 1.73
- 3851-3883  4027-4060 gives 1.32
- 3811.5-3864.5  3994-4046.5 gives 1.55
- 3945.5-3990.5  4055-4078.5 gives 1.44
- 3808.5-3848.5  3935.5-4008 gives 1.20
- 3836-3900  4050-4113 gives 1.42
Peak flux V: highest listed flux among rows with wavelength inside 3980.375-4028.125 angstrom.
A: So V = 12.33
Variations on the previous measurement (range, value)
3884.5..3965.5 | 11.11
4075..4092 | 13.79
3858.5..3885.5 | 11.61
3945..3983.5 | 11.22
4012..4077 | 12.47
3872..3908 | 11.09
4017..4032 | 12.03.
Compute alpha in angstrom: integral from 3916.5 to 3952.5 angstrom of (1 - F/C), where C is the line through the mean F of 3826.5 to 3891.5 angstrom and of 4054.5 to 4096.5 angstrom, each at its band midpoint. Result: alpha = 9.90 angstrom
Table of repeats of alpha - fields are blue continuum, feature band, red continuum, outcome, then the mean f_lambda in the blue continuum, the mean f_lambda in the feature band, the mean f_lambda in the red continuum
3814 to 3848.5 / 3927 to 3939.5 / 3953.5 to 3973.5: 5.1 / 7.05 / 3.67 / 5.97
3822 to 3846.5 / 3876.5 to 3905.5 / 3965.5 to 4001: -4.5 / 6.51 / 8.48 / 8.66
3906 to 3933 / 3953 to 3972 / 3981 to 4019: 6.7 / 7.97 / 6.12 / 10.9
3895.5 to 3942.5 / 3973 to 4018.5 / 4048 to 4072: -4.7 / 7.53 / 10.5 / 11.2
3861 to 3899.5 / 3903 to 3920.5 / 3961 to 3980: -3.7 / 8.88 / 9.36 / 5.63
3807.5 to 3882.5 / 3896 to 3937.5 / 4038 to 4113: 6.6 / 8.31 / 7.65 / 11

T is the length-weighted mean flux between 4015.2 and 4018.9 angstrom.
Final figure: 11.3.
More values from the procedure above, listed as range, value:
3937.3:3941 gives 5.94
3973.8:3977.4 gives 8.1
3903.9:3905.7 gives 7.98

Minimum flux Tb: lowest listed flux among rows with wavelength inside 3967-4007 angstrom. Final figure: 1.873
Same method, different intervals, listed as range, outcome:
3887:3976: 1.608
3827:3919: 3.373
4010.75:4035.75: 9.802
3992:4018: 8.094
